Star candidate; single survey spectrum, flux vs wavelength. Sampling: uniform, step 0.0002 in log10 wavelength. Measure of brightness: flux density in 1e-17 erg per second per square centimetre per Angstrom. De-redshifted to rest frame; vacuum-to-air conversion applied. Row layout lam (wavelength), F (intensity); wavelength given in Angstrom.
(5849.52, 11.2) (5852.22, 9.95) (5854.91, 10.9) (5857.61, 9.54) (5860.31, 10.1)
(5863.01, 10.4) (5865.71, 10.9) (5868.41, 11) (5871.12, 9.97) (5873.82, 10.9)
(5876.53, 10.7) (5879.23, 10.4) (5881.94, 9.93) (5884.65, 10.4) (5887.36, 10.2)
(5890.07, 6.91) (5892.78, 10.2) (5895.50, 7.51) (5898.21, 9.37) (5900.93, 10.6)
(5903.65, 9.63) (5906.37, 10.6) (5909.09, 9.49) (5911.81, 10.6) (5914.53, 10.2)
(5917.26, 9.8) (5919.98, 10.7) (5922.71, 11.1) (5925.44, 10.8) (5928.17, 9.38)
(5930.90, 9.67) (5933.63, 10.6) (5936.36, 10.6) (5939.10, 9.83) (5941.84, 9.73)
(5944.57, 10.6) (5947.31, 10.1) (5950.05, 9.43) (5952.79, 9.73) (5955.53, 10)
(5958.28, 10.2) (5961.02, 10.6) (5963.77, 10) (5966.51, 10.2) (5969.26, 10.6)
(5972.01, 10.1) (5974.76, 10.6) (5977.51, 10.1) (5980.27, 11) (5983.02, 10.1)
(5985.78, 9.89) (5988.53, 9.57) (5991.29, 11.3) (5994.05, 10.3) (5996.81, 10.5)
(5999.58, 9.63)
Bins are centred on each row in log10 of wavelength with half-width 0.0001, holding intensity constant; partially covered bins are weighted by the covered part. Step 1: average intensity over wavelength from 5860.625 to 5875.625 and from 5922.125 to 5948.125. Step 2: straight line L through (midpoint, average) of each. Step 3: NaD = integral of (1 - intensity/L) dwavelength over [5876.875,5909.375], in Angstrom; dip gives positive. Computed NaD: 2.53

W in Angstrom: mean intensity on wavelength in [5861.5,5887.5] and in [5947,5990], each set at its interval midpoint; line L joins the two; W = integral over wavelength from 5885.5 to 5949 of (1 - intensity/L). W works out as 2.5 Angstrom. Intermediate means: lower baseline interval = 10.5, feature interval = 9.93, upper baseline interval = 10.1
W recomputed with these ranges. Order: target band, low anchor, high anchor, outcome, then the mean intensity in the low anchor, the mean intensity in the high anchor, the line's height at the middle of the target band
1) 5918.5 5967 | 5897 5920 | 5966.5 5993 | 0.1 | 10.1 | 10.4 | 10.2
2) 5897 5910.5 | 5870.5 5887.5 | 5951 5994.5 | 0.5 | 10.4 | 10.3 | 10.4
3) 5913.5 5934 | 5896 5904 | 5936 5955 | -0.9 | 9.64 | 9.97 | 9.81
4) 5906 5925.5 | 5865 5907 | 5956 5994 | -0.6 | 9.92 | 10.3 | 10.1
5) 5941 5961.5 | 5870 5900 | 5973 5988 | 0.2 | 9.69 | 10.3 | 10.1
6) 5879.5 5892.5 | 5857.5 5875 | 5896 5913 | 0.8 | 10.5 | 9.92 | 10.2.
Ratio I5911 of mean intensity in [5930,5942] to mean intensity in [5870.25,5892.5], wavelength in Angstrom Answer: 1.0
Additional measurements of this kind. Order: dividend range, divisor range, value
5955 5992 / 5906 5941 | 1.01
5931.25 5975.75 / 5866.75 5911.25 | 1.03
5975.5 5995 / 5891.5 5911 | 1.07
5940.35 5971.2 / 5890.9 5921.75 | 1.03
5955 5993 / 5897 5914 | 1.02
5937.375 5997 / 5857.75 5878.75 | 0.97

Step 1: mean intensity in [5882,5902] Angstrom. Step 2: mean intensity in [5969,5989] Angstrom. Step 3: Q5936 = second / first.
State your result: 1.10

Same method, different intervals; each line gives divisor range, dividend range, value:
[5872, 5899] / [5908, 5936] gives 1.06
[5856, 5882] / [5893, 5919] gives 0.94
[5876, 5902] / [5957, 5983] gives 1.08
